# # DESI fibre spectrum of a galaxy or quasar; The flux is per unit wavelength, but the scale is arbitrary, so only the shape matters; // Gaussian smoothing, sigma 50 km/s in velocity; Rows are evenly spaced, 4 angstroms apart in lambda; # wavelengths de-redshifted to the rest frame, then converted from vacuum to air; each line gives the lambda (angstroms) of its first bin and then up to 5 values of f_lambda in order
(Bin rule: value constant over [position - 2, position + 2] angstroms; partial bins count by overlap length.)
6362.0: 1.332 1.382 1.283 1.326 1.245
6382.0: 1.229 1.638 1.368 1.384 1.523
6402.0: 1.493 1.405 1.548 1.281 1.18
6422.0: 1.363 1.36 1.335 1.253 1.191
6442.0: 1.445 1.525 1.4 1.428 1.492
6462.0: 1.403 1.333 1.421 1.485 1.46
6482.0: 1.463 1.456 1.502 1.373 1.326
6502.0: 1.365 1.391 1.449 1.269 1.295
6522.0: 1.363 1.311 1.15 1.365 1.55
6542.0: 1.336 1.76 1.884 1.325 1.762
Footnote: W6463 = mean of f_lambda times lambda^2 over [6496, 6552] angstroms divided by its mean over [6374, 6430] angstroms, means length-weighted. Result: 1.06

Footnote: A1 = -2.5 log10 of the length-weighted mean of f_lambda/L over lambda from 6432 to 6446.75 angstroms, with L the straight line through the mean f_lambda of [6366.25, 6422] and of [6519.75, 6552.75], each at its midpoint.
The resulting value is 0.05 mag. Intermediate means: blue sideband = 1.38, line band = 1.34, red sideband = 1.46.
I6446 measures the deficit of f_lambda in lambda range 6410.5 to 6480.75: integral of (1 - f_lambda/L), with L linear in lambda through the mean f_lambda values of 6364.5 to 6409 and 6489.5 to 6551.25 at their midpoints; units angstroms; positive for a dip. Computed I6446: 1.1 angstroms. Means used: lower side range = 1.39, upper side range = 1.41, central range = 1.38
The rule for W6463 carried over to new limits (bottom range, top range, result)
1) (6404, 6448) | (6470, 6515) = 1.07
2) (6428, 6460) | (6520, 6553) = 1.09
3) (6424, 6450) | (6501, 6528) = 1.02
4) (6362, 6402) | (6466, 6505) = 1.06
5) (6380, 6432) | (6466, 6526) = 1.03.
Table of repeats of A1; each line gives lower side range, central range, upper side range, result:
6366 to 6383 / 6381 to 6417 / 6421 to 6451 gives -0.09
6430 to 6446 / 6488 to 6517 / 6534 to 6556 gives 0.06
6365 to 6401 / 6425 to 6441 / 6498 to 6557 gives 0.08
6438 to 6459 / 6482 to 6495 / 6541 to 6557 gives 0.03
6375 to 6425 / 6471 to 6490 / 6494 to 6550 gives -0.06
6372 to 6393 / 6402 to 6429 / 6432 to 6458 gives 0.01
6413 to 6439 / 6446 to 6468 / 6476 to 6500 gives -0.05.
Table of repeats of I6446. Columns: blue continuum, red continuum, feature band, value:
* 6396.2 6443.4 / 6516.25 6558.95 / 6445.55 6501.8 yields -0.9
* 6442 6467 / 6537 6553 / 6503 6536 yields 5.1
